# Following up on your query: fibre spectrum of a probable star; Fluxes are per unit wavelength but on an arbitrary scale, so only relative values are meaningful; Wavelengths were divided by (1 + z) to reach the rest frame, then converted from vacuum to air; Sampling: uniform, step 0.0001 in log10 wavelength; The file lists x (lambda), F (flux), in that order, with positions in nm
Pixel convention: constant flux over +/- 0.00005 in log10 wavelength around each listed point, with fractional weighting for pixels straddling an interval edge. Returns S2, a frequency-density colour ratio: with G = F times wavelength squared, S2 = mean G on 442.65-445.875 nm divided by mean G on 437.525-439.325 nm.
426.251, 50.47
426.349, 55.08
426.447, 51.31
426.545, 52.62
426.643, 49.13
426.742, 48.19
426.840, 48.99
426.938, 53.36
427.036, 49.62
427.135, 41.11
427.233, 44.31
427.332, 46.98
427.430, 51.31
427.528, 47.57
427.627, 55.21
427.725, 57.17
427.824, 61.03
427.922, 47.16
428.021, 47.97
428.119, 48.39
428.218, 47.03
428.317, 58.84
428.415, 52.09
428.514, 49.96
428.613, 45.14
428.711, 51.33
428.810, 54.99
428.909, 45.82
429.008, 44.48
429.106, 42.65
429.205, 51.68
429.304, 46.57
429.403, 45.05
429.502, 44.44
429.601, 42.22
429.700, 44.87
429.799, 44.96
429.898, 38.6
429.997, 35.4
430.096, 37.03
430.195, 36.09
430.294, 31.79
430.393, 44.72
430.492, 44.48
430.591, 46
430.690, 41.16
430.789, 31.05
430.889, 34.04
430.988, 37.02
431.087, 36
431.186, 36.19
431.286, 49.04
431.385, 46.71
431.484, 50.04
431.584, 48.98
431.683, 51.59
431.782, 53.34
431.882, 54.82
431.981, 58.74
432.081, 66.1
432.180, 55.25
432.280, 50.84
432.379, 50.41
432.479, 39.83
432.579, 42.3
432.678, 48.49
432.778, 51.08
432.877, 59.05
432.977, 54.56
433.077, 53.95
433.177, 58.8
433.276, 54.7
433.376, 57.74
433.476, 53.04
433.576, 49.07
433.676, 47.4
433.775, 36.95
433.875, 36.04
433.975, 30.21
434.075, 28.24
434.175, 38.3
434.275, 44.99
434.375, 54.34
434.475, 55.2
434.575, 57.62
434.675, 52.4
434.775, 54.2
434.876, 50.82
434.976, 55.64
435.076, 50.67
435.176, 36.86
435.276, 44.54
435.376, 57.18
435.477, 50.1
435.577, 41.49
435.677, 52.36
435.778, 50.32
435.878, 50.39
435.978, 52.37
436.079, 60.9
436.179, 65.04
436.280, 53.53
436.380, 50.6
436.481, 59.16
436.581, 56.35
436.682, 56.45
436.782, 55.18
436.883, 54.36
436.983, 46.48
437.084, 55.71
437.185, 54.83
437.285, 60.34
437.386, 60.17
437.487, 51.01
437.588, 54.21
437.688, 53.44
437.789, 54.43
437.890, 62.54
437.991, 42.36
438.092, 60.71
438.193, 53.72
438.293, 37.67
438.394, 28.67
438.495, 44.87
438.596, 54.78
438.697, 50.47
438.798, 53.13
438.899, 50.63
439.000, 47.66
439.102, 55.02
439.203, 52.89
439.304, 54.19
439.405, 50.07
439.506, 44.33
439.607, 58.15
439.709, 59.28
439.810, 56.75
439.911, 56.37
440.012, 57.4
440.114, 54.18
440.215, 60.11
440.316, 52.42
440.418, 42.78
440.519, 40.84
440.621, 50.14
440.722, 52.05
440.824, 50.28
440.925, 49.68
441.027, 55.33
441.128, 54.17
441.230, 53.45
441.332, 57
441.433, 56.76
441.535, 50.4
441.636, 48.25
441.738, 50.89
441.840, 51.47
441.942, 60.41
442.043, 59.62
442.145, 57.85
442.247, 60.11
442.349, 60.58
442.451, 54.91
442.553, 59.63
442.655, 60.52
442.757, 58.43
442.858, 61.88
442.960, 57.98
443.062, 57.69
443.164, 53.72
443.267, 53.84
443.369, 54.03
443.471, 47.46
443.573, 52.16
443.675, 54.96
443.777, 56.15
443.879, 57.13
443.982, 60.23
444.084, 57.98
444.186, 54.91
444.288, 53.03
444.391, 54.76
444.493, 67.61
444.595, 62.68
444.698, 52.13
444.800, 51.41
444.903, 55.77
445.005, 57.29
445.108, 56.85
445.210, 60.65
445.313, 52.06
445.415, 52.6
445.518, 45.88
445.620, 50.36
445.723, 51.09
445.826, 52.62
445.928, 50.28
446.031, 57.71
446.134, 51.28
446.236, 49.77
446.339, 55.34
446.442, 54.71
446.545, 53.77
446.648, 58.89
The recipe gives 1.13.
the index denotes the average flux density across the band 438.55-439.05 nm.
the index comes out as 51.3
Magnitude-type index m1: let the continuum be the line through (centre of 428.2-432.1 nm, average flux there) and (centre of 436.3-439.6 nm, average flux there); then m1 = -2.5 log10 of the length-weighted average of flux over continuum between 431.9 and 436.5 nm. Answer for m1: -0.03 mag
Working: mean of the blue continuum 45.3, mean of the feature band 50.4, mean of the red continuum 52.2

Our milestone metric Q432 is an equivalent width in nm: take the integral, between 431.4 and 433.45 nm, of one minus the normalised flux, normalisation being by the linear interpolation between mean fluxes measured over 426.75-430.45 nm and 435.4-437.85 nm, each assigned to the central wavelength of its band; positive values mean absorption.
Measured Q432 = -0.10 nm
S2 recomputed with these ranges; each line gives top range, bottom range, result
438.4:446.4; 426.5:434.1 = 1.21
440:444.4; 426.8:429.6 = 1.19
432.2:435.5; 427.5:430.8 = 1.08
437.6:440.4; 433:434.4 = 1.16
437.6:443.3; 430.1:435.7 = 1.17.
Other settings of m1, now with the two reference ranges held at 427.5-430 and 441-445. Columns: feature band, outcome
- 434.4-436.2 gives 0.00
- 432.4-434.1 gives 0.07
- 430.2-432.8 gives 0.09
